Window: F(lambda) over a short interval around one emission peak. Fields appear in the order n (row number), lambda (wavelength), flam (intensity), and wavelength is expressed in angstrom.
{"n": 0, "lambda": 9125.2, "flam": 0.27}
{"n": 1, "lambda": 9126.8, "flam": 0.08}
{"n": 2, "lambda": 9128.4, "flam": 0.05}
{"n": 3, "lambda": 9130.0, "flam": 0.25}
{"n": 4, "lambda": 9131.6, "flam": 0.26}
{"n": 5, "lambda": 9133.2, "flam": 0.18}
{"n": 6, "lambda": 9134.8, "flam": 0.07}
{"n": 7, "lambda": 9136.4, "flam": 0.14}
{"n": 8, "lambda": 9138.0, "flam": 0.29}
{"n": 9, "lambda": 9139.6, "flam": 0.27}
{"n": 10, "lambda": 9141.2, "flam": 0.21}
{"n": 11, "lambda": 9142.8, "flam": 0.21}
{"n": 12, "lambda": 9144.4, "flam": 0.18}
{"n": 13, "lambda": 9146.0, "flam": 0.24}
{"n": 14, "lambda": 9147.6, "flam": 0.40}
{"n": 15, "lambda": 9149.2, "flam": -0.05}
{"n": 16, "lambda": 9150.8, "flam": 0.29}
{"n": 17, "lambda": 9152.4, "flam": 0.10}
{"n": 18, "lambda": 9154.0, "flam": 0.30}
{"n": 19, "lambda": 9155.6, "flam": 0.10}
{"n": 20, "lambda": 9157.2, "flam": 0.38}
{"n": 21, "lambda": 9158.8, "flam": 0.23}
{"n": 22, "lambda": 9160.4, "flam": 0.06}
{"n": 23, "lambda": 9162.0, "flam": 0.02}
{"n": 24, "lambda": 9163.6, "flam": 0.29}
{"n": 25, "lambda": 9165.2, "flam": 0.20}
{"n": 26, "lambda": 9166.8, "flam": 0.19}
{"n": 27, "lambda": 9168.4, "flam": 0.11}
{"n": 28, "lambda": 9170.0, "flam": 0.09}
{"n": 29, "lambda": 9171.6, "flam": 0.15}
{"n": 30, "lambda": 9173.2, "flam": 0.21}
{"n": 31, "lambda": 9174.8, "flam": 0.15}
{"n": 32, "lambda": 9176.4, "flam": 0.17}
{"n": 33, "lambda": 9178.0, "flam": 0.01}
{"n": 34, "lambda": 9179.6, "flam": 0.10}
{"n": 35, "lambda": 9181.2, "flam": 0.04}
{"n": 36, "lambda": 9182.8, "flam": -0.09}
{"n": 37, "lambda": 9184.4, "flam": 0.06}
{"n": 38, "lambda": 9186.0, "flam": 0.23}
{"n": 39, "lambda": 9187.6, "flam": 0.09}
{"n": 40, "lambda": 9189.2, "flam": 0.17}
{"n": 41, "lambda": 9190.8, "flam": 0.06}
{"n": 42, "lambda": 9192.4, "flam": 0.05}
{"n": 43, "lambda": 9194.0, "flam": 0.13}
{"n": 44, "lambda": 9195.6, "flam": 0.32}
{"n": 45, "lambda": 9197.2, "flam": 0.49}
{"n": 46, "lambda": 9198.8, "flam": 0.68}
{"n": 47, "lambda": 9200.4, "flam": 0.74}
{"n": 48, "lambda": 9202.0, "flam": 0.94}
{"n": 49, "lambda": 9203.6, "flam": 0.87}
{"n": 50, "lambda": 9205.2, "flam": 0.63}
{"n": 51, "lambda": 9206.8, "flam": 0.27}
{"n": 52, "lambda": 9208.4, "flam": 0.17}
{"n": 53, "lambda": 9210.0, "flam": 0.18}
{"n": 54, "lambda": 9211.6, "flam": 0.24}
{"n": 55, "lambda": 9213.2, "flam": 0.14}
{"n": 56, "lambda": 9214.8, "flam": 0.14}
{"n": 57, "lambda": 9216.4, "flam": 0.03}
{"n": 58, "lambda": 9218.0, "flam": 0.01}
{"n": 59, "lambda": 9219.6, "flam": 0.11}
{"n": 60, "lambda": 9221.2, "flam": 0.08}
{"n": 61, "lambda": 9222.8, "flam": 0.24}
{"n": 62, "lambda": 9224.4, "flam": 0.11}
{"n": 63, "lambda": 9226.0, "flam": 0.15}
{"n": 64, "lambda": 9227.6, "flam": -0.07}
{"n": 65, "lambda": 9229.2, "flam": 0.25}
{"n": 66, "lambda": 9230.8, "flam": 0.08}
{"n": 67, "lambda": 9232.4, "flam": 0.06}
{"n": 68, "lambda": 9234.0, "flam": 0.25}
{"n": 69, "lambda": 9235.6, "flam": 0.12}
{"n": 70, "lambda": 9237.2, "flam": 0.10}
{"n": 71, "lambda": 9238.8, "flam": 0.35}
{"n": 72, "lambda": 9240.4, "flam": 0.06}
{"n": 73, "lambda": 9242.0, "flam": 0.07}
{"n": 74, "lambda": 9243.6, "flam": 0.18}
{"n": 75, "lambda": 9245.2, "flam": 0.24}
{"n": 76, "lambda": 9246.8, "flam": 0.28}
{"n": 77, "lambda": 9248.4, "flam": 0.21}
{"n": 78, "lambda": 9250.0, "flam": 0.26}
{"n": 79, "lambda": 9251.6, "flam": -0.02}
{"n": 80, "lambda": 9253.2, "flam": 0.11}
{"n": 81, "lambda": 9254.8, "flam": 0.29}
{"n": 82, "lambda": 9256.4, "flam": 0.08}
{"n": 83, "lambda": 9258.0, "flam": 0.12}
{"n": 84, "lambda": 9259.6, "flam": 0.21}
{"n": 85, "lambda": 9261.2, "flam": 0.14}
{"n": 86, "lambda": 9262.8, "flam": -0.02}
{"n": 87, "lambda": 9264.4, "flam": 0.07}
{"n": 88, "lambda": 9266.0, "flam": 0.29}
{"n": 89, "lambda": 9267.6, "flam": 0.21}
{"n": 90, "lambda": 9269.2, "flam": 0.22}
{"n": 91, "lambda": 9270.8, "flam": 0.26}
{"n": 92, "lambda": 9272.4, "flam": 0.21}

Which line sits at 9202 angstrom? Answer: H-beta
